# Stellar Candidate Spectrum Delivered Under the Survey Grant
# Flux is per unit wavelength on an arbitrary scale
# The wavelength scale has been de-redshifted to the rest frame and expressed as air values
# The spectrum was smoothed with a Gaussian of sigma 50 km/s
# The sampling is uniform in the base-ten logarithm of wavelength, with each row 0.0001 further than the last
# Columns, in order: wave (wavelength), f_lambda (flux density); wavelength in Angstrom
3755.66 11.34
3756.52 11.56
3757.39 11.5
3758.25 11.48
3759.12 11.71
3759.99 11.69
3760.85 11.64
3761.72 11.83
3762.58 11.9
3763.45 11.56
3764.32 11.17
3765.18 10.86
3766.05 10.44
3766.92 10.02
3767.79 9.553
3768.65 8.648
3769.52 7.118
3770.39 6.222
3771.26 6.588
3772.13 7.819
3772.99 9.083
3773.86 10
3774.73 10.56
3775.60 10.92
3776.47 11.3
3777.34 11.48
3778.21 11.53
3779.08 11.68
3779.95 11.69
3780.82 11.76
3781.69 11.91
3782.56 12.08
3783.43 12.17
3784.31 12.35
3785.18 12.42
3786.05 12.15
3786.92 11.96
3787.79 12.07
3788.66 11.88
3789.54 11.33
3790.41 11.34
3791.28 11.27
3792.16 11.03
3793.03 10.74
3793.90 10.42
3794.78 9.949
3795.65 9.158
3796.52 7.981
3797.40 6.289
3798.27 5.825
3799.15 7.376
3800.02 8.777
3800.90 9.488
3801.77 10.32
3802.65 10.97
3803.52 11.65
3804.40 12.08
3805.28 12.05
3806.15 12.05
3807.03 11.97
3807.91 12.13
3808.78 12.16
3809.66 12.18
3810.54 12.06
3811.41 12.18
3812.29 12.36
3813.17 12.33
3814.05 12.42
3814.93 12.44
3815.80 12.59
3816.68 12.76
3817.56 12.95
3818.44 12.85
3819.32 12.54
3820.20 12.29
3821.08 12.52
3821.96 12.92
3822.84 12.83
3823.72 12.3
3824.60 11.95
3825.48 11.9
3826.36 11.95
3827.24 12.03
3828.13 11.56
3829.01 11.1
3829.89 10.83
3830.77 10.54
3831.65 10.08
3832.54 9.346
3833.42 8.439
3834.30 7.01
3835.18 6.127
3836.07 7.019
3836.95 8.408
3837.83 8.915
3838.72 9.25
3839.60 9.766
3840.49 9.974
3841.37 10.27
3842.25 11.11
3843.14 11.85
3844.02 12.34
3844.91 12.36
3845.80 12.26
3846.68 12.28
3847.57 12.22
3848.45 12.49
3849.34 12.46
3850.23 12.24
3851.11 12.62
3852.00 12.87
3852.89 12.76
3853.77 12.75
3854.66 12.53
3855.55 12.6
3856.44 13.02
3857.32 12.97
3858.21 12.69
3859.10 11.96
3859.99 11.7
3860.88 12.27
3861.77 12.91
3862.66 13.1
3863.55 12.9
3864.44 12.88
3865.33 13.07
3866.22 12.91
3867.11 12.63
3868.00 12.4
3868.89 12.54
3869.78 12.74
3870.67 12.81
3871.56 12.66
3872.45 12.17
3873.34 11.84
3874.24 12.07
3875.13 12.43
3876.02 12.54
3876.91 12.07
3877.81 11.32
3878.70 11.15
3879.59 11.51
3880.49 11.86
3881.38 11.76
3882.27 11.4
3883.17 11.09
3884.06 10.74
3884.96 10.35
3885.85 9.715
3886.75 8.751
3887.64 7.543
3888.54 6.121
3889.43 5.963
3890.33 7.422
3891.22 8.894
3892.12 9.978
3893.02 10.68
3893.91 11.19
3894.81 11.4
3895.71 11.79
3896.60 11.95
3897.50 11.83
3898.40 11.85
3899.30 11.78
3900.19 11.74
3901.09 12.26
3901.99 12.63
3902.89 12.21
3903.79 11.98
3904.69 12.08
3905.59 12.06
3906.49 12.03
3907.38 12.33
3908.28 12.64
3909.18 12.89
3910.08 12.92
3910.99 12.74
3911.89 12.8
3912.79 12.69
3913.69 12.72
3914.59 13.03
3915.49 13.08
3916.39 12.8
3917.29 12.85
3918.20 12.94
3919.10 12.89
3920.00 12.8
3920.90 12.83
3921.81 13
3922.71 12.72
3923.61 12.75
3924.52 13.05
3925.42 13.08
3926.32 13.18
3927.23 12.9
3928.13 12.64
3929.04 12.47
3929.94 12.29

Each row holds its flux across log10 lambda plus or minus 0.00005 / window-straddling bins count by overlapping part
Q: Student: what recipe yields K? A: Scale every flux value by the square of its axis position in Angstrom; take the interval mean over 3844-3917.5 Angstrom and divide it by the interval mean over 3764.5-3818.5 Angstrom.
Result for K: 1.1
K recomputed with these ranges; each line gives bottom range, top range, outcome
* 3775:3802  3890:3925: 1.21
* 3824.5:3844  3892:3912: 1.24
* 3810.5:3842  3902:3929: 1.21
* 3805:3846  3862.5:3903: 1.03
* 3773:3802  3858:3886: 1.19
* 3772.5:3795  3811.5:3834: 1.06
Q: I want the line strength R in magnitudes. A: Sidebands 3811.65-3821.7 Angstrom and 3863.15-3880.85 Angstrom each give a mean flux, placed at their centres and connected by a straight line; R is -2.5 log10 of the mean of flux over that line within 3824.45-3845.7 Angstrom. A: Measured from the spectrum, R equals 0.22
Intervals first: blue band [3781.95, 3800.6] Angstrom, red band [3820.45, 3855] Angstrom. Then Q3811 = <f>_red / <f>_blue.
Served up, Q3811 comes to 1.1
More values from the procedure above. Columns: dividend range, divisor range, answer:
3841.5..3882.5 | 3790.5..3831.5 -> 1.10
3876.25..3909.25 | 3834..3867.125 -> 0.94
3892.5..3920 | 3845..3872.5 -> 0.98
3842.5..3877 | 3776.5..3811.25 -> 1.14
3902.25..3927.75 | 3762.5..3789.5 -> 1.19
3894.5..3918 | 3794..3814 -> 1.17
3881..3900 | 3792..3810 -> 0.99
